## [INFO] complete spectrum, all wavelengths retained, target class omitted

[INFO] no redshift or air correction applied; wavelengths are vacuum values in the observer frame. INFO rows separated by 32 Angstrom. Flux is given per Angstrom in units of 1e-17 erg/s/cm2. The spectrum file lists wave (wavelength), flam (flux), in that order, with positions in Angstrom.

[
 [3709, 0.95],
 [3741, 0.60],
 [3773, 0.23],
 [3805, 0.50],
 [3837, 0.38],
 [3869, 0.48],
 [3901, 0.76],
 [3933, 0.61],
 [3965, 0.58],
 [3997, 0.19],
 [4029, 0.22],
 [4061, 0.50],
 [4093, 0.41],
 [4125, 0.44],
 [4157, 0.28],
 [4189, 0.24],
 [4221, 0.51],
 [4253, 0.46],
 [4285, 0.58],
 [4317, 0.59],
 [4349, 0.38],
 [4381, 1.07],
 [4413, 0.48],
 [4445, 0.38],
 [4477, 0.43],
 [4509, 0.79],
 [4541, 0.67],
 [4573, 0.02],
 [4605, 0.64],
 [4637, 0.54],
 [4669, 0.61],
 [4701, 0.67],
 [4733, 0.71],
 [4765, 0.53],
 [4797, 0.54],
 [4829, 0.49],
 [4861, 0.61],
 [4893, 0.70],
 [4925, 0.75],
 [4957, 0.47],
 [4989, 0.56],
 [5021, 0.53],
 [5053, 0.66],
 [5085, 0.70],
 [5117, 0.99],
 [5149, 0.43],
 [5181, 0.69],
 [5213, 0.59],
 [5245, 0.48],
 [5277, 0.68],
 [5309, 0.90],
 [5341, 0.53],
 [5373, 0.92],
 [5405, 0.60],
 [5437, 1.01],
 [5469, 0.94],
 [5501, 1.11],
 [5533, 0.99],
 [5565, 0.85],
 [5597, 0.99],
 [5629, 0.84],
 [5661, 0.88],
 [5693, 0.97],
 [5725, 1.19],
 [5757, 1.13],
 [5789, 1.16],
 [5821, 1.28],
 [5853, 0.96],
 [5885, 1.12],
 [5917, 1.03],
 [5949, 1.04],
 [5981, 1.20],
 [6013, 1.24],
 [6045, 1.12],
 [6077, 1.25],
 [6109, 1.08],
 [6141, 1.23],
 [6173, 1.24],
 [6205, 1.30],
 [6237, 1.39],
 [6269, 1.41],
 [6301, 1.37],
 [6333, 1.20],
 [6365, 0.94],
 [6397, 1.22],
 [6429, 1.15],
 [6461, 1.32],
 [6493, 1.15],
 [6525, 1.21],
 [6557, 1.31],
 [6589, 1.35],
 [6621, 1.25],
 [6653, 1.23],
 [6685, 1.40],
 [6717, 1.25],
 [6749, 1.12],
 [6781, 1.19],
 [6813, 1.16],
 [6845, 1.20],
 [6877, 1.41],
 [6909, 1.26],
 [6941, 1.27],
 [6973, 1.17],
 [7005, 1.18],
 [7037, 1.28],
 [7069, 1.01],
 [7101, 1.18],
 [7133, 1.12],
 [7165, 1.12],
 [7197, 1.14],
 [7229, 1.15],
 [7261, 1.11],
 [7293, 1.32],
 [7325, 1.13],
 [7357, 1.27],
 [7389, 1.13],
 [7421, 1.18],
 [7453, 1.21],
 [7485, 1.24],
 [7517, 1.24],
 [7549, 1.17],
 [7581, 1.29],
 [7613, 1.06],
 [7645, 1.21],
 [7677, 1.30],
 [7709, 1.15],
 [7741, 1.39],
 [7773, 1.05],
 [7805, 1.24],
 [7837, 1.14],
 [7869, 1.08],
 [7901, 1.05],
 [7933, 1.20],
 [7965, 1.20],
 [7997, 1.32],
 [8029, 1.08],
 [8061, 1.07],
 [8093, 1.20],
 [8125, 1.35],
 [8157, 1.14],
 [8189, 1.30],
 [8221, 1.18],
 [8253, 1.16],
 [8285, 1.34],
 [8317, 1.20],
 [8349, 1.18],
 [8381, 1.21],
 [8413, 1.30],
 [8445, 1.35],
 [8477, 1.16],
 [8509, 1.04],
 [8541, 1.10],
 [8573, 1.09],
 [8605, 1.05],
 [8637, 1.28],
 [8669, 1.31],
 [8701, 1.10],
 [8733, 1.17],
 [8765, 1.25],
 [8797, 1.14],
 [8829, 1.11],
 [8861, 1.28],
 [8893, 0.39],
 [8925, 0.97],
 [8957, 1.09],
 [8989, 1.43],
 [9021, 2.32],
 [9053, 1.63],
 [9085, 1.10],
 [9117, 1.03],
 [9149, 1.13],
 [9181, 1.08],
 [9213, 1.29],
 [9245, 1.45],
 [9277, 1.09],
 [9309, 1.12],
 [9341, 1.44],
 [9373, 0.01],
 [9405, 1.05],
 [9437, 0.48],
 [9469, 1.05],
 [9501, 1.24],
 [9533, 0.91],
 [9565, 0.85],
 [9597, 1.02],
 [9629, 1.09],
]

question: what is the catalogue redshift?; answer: 0.374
